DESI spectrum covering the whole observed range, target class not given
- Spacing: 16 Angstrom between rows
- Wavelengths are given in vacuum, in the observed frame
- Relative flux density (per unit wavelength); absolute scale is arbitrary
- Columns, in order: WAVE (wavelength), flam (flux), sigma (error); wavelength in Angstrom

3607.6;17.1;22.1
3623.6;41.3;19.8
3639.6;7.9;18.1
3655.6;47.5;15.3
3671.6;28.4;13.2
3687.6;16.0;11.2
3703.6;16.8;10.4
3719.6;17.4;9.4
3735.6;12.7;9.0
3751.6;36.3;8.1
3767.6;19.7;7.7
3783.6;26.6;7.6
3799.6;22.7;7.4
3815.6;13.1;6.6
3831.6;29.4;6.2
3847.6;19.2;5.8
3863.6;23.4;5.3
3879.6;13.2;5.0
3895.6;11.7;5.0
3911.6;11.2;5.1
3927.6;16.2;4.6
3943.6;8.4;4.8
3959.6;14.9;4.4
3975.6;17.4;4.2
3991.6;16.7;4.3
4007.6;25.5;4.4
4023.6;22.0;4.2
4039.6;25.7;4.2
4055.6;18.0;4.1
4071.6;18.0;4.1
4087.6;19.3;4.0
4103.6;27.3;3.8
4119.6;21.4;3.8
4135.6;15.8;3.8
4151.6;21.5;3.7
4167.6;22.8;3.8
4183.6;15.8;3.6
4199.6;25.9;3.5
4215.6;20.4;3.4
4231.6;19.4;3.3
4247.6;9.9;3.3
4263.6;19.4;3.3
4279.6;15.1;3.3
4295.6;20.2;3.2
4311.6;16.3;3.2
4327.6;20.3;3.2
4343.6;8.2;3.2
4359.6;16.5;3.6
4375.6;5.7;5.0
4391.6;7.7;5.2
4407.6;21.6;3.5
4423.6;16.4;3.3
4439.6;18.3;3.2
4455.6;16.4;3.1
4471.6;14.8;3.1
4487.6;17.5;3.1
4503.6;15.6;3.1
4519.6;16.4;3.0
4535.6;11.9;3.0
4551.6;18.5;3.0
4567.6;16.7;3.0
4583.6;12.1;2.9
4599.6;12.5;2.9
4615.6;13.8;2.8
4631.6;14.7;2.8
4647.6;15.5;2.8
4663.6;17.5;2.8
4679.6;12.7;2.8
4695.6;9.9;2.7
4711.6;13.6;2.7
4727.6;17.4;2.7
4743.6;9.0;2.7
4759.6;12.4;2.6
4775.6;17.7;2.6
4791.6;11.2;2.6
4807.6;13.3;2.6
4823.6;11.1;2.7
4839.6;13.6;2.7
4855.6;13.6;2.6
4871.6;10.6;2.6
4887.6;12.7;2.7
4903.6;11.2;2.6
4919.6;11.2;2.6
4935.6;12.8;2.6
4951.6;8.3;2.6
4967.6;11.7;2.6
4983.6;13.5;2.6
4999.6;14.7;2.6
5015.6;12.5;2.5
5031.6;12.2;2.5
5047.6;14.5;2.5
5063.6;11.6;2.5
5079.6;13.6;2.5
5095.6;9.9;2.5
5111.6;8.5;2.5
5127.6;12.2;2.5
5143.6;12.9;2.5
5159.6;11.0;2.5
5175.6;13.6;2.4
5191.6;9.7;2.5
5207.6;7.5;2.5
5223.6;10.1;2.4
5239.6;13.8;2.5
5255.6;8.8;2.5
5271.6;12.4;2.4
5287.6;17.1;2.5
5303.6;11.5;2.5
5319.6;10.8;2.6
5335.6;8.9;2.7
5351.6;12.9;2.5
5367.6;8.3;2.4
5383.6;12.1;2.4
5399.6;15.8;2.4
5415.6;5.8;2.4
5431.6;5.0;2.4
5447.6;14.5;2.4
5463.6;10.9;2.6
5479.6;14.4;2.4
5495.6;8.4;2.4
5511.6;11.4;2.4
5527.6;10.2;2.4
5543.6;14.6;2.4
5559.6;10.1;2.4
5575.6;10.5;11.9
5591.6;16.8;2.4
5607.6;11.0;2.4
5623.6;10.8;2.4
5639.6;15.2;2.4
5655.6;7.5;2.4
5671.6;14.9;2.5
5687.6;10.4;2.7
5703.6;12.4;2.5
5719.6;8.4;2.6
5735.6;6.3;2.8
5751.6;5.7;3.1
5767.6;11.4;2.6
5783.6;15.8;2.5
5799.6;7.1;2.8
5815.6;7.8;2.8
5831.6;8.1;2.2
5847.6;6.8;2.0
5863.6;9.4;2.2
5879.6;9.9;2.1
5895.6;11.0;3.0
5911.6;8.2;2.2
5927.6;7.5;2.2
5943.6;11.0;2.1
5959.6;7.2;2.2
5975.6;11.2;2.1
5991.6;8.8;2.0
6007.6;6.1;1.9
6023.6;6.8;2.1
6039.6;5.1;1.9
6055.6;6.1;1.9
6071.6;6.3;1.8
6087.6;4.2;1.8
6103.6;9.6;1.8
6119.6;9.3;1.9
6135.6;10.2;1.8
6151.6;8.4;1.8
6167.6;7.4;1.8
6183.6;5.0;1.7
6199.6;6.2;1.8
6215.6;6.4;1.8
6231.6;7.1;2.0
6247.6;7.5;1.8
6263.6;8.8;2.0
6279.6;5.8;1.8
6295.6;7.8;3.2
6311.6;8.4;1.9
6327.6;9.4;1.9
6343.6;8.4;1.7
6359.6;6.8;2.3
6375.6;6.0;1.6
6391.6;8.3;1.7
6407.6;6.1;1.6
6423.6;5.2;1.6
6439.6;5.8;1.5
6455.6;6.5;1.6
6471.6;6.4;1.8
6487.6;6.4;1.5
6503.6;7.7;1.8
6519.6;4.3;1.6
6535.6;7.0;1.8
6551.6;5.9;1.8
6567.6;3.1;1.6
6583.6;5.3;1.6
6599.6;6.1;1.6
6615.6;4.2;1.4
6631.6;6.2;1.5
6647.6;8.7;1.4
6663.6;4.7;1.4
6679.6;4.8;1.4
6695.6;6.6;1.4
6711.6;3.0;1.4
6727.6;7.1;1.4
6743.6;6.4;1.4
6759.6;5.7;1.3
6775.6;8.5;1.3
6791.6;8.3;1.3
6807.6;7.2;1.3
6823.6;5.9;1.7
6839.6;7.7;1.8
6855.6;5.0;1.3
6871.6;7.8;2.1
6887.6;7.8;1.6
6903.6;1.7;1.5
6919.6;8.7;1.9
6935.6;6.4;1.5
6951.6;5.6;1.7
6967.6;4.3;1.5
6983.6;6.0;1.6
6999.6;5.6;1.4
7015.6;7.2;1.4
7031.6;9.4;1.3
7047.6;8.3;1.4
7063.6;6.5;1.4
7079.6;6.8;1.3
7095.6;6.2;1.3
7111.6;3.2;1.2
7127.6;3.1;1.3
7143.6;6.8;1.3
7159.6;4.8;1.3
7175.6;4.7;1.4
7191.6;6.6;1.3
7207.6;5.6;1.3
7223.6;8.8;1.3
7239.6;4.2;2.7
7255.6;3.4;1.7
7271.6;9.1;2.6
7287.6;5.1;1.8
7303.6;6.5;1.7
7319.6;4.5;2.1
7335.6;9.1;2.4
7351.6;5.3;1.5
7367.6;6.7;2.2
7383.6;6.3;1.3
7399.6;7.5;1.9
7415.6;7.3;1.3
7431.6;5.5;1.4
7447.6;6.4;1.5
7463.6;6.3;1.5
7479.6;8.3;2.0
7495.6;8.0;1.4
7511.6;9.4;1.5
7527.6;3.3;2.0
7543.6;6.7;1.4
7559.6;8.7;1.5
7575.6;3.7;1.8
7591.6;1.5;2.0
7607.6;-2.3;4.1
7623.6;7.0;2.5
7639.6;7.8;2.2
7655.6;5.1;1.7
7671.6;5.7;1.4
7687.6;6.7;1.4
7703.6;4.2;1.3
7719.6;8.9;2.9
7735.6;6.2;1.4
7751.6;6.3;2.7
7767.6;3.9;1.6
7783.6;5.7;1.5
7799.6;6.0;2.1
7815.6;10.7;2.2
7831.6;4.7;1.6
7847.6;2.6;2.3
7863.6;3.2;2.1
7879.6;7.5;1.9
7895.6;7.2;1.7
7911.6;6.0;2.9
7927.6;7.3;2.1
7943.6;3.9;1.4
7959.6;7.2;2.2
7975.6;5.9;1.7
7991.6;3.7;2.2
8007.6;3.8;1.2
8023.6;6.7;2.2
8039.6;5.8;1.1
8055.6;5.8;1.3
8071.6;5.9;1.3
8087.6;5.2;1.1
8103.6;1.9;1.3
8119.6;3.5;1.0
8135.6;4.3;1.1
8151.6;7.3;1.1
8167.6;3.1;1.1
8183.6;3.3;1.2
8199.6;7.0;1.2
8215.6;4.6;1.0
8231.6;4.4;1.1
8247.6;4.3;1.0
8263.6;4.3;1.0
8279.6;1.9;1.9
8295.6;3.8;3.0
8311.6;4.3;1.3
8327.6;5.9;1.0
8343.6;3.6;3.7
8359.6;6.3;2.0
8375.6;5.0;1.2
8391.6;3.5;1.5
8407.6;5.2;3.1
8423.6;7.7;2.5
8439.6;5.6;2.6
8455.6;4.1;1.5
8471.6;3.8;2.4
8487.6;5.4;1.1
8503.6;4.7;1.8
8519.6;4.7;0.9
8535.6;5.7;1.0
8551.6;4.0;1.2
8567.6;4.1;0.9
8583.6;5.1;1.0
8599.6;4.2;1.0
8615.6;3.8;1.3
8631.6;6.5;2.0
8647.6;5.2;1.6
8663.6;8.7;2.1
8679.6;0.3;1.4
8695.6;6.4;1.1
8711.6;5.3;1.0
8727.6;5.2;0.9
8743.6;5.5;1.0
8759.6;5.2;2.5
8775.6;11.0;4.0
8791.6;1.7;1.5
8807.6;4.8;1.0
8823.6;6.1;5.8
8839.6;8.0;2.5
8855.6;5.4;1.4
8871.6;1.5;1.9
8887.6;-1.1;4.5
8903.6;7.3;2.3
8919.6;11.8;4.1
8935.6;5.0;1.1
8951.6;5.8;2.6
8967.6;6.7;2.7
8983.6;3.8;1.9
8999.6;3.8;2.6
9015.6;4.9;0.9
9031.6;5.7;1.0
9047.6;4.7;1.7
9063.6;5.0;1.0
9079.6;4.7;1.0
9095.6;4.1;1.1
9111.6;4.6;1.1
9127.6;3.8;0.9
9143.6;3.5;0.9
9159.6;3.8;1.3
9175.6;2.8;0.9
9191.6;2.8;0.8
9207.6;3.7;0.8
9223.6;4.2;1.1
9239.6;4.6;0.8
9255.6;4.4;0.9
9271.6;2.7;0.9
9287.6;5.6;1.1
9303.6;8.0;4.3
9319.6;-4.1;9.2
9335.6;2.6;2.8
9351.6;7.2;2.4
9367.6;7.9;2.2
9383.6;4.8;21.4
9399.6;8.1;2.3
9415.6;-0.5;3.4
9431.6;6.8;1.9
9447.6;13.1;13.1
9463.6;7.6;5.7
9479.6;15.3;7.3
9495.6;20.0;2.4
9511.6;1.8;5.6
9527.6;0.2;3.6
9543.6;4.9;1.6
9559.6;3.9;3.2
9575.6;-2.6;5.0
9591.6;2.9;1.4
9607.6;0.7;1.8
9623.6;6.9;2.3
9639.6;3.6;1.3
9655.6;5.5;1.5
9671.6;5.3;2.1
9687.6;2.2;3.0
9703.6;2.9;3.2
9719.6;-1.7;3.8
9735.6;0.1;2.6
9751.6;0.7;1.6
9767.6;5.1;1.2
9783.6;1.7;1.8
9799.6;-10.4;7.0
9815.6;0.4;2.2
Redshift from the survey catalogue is 1.54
